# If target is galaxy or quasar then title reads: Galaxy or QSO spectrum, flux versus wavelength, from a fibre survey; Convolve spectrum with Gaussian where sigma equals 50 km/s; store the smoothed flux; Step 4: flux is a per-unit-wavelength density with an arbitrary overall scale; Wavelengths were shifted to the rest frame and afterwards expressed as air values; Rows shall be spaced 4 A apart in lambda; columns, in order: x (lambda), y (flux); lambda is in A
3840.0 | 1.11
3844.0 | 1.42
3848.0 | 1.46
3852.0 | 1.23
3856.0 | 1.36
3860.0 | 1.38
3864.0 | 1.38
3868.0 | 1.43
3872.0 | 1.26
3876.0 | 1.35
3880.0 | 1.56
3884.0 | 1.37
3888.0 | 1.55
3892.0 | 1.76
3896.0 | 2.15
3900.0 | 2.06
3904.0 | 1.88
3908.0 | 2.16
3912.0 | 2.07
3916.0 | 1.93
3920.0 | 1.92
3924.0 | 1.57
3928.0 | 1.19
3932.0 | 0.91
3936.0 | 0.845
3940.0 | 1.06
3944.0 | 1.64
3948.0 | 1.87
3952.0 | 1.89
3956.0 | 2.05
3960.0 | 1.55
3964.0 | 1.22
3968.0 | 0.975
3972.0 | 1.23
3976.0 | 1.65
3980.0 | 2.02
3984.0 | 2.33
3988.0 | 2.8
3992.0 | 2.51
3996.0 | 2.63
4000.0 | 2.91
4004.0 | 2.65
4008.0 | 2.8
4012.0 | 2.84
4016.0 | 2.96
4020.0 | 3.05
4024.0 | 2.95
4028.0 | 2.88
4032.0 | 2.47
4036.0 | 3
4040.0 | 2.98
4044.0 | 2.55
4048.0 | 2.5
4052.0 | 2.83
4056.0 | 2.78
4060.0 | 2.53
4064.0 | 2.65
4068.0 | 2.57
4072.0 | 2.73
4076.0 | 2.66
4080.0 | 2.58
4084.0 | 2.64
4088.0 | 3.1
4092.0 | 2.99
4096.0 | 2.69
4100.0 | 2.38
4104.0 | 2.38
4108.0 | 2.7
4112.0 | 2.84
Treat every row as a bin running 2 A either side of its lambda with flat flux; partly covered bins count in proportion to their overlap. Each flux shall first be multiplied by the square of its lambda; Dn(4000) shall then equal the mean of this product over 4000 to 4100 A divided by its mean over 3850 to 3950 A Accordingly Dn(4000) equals 1.9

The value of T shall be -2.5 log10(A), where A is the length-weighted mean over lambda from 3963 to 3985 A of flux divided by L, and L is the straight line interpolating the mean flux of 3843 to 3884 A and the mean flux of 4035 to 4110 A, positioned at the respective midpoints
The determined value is 0.32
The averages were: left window 1.38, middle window 1.55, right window 2.69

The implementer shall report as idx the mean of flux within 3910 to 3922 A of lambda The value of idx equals 1.97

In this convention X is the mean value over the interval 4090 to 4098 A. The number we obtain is 2.84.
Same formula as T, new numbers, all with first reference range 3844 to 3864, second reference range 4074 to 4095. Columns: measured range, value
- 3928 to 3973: 0.38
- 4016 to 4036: -0.18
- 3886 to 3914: -0.18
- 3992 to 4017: -0.20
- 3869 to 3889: 0.08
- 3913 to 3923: -0.09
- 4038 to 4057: -0.07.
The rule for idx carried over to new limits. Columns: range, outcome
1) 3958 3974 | 1.24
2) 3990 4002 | 2.68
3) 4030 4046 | 2.75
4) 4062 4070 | 2.61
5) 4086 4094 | 3.04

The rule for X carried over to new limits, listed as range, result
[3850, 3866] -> 1.34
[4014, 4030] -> 2.96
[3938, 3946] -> 1.35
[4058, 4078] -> 2.63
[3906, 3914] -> 2.12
